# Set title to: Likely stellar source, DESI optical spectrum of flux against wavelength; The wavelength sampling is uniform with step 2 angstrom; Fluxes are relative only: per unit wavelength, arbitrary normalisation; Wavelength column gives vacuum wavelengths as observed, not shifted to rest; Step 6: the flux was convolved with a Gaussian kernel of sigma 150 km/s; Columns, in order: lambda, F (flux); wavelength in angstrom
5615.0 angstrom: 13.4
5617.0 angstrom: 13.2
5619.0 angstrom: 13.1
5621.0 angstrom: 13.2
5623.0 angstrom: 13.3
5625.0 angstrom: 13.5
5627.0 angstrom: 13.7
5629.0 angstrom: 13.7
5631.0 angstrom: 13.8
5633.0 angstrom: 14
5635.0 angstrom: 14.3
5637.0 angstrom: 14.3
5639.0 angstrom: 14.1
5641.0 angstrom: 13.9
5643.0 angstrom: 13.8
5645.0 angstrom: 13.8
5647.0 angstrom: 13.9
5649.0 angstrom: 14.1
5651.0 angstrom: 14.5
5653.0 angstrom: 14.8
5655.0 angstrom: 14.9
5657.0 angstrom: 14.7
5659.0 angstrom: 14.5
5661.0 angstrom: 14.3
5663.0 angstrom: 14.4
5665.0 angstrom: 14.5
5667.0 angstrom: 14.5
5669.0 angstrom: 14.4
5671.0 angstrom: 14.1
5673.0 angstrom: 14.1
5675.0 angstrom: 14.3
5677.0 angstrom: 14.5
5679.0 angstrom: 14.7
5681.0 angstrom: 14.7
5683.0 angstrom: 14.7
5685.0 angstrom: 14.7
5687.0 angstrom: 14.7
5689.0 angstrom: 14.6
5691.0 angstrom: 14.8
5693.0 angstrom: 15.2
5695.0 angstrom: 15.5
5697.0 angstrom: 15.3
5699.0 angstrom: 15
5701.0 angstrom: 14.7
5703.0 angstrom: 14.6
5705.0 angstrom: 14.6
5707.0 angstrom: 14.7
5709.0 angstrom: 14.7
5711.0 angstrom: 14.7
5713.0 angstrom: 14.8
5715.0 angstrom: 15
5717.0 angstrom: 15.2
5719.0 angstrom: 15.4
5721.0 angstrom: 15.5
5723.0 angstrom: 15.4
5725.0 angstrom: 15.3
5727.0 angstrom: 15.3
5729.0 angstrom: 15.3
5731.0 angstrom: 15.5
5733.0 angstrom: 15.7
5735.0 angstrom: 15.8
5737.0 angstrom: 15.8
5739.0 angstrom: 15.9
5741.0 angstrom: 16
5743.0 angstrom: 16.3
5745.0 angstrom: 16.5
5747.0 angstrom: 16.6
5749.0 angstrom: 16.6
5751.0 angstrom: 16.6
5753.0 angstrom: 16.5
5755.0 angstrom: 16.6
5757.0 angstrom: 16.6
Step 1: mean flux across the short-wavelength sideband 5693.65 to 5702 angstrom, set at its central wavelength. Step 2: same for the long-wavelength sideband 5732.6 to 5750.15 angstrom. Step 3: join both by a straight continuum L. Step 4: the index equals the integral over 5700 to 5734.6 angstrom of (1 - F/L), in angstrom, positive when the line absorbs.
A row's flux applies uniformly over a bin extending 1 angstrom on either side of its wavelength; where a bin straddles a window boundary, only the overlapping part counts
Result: 1.1 angstrom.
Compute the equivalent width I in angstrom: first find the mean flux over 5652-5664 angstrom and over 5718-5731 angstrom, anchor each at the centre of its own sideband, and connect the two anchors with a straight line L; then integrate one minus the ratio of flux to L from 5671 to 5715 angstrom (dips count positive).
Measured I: 0.8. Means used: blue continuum 14.6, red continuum 15.4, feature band 14.7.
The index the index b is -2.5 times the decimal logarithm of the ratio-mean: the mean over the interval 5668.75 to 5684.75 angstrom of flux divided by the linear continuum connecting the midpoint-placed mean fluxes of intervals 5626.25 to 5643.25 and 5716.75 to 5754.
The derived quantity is 0.02 mag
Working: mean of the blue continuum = 14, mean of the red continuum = 15.9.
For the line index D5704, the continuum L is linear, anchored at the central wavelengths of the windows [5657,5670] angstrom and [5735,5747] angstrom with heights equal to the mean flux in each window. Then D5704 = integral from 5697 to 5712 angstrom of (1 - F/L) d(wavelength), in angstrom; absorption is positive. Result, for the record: 0.6 angstrom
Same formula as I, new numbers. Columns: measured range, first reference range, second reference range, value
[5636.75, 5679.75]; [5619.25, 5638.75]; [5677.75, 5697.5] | 0.0 angstrom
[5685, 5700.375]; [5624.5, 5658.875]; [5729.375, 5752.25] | 0.2 angstrom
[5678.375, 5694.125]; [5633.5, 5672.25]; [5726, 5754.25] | 0.2 angstrom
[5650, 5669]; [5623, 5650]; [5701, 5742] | -0.4 angstrom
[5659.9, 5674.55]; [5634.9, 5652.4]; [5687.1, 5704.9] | 0.1 angstrom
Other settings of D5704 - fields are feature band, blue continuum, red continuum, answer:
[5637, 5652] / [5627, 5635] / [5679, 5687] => 0.1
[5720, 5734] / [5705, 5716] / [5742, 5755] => 0.1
